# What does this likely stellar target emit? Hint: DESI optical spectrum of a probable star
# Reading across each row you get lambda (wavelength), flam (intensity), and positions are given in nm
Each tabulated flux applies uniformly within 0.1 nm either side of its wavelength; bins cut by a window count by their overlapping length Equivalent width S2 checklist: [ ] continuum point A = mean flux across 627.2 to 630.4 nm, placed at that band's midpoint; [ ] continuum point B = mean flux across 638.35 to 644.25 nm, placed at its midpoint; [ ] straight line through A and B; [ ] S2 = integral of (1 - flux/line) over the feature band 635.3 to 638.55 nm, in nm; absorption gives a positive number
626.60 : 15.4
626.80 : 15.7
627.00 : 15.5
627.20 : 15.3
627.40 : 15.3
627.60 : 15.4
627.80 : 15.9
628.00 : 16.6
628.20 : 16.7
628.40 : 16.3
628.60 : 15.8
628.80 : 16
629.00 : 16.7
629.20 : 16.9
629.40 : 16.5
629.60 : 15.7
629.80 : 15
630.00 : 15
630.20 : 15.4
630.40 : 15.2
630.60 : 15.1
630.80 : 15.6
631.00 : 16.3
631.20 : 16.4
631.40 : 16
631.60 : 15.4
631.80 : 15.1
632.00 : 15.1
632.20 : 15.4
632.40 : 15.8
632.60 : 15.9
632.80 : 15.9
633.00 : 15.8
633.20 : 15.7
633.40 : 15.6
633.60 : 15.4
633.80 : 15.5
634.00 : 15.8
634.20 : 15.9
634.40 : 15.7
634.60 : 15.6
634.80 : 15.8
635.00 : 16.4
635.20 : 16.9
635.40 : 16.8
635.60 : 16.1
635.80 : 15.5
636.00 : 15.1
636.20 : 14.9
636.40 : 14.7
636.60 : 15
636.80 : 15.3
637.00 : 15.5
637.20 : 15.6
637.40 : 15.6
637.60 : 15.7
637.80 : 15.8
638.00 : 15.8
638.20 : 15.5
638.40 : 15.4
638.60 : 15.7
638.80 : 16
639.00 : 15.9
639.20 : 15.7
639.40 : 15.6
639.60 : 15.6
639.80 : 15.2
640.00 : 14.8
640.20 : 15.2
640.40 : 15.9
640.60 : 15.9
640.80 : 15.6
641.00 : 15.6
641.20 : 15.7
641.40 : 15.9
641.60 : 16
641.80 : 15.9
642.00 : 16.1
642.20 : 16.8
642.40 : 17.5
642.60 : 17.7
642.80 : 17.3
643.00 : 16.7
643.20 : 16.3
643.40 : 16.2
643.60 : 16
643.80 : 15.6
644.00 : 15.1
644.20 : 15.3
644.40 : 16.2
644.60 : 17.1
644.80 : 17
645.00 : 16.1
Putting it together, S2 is 0.08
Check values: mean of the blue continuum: 15.9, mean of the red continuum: 15.9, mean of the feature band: 15.5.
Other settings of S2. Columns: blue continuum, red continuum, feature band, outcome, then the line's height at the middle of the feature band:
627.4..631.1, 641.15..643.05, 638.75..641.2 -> 0.13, 16.5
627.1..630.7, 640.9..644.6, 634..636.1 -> 0.00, 16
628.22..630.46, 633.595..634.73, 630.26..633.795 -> 0.03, 15.8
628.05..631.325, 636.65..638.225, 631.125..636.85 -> 0.02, 15.7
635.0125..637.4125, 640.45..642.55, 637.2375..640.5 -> 0.06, 15.9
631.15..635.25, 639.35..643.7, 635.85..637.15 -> 0.06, 15.9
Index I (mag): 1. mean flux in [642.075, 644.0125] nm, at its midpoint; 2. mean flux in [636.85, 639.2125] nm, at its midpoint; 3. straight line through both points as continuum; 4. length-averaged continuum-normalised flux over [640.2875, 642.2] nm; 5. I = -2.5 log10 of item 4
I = 0.02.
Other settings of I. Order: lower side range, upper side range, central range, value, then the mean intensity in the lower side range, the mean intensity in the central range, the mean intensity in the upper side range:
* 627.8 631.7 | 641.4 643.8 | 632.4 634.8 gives 0.03 mag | 15.9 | 15.7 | 16.5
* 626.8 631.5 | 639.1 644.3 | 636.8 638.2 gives 0.02 mag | 15.8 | 15.6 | 16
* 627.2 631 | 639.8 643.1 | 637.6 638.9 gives 0.02 mag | 15.8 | 15.7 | 16.1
